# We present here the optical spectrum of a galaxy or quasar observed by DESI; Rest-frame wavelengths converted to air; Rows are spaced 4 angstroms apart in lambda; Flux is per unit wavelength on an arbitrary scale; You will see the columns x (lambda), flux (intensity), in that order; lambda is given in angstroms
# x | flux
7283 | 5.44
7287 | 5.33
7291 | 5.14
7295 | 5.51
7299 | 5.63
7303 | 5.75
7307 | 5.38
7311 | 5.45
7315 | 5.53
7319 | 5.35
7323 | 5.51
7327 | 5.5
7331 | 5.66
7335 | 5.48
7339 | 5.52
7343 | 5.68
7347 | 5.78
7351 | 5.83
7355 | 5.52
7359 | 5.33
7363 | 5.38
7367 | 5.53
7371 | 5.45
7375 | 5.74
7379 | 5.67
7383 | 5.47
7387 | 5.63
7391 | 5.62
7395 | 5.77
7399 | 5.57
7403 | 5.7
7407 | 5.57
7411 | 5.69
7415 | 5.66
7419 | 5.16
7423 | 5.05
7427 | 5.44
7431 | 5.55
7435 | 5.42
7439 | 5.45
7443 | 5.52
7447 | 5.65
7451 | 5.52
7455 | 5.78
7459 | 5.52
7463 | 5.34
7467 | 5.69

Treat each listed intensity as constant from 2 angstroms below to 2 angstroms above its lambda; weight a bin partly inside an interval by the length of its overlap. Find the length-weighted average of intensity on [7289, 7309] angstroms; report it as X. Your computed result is 5.48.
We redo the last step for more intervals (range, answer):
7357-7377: 5.49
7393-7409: 5.65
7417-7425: 5.11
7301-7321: 5.49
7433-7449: 5.51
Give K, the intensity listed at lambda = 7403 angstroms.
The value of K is 5.7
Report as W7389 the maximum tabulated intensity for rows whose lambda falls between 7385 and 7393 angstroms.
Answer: 5.63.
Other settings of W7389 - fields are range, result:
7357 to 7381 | 5.74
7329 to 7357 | 5.83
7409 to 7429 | 5.69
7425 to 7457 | 5.78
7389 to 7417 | 5.77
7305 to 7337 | 5.66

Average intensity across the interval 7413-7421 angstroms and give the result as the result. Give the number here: 5.41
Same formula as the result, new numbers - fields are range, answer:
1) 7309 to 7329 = 5.47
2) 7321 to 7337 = 5.54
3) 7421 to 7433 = 5.35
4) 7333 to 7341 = 5.5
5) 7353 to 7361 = 5.42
